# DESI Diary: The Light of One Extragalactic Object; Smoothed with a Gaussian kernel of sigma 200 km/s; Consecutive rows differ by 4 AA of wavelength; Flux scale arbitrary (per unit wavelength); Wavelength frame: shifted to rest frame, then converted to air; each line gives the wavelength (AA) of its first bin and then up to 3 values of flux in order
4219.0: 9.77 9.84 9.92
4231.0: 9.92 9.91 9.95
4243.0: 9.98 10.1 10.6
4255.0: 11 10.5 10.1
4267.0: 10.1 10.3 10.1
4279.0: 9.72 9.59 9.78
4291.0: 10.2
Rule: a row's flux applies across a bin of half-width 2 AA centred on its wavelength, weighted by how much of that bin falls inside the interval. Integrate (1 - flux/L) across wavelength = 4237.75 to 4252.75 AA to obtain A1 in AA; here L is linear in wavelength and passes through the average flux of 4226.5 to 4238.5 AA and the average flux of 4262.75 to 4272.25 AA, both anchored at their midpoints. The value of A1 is -0.2 AA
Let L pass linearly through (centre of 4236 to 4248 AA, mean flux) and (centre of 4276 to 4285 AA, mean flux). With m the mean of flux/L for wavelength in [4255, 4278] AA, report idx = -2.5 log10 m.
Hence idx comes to -0.05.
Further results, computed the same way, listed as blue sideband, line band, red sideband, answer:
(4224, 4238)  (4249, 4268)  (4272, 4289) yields -0.07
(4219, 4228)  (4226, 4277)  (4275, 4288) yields -0.04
